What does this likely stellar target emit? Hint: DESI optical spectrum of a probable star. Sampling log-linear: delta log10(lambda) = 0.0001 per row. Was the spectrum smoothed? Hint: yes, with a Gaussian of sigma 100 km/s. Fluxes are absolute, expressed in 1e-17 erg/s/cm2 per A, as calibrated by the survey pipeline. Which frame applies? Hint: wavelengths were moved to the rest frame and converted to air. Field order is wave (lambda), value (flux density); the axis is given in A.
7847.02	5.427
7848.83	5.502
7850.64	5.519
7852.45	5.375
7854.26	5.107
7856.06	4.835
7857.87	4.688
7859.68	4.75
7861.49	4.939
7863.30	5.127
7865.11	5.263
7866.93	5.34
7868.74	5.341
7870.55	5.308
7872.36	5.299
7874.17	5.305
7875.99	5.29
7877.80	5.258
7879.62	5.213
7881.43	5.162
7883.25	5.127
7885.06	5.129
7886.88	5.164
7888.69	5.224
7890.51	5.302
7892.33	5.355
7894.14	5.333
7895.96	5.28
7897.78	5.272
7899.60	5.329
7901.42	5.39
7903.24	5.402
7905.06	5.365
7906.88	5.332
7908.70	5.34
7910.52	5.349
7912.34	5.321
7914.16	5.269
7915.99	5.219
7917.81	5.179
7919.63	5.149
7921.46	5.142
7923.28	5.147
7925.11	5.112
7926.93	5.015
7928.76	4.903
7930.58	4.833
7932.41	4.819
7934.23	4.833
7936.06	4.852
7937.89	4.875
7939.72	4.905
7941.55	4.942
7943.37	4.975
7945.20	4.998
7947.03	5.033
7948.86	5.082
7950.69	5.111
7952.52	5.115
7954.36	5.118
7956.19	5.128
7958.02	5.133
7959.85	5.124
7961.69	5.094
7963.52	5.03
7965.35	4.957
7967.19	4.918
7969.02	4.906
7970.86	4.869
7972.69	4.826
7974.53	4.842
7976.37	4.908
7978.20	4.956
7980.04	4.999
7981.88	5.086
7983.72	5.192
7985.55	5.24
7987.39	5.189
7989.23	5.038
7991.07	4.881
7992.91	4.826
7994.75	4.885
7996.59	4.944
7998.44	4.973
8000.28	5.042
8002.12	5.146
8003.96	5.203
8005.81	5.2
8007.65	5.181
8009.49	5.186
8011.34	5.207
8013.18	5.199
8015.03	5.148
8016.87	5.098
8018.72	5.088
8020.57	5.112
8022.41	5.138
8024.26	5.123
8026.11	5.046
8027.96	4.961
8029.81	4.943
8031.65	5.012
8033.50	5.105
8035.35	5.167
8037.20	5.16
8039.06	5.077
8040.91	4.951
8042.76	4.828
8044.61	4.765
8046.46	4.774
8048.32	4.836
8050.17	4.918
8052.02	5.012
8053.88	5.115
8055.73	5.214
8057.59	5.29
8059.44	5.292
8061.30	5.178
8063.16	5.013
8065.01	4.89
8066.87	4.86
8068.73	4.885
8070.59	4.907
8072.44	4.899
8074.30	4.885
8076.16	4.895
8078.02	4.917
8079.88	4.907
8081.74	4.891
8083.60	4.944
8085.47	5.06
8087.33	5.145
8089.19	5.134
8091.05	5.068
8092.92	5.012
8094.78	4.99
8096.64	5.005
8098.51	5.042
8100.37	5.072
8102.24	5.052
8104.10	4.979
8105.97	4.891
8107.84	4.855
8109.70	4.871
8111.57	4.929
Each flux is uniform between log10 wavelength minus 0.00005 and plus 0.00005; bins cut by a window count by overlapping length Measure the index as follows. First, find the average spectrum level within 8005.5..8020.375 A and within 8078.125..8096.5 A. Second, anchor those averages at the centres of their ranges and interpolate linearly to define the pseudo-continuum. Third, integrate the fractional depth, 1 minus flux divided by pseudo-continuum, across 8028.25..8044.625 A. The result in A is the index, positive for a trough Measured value 0.3 A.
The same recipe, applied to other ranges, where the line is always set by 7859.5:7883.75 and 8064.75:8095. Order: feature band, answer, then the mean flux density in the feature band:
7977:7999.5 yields 0.2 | 5.02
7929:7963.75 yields 0.8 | 5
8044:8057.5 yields 0.1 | 4.97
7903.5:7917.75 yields -0.4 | 5.31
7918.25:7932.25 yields 0.3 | 5.03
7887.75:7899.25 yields -0.3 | 5.3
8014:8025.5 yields -0.2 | 5.11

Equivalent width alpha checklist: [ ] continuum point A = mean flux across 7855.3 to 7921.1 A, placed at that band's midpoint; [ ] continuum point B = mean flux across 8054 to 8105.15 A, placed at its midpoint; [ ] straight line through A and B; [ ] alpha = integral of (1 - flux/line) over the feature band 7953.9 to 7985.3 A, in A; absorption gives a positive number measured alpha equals 0.77 A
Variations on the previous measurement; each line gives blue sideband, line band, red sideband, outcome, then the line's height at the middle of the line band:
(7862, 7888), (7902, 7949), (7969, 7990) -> 0.3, 5.12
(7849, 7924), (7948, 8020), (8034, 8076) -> 0.6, 5.09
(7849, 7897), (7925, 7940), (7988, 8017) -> 0.7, 5.14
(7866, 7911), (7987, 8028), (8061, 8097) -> 0.1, 5.09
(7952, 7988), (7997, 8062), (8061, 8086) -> -1.4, 4.97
